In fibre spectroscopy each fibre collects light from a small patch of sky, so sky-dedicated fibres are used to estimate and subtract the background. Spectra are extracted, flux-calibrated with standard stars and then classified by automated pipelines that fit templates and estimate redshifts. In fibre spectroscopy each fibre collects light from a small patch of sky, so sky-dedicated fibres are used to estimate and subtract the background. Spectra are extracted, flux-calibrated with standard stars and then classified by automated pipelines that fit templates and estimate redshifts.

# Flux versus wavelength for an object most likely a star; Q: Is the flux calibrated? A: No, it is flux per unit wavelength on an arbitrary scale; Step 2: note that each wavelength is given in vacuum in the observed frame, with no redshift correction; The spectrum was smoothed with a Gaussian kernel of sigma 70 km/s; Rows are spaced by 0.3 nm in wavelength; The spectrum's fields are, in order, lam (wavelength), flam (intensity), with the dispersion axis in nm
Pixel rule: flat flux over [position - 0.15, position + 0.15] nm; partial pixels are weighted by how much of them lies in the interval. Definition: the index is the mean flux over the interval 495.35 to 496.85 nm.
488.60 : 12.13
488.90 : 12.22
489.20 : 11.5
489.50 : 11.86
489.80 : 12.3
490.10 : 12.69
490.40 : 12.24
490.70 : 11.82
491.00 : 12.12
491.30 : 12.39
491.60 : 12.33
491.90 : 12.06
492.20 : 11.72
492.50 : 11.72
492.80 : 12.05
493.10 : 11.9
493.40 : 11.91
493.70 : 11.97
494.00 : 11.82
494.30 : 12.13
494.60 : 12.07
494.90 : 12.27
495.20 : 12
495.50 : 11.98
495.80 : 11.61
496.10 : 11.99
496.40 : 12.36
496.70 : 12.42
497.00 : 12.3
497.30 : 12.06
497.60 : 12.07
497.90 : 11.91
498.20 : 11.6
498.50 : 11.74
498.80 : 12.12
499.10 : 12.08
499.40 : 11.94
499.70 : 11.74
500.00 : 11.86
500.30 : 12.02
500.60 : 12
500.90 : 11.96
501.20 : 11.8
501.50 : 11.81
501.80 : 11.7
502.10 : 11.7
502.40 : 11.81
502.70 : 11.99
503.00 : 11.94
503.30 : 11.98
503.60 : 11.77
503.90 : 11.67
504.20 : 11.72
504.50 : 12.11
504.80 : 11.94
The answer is 12.1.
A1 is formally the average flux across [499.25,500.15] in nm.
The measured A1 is 11.8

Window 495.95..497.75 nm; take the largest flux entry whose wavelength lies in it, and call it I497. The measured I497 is 12.42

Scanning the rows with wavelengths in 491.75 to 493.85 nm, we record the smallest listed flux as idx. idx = 11.72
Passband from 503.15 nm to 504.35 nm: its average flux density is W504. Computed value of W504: 11.8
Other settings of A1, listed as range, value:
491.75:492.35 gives 11.9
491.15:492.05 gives 12.3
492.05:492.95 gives 11.8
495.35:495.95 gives 11.8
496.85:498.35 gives 12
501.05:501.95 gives 11.8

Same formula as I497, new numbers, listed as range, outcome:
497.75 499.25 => 12.12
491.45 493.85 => 12.33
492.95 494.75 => 12.13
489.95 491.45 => 12.69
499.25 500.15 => 11.94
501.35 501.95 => 11.81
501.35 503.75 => 11.99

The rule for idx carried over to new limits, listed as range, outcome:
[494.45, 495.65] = 11.98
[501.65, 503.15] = 11.7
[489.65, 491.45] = 11.82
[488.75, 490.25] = 11.5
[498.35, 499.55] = 11.74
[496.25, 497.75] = 12.06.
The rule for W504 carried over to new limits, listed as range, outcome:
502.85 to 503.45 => 12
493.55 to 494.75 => 12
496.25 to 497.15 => 12.4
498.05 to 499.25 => 11.9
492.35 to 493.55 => 11.9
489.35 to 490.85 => 12.2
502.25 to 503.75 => 11.9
